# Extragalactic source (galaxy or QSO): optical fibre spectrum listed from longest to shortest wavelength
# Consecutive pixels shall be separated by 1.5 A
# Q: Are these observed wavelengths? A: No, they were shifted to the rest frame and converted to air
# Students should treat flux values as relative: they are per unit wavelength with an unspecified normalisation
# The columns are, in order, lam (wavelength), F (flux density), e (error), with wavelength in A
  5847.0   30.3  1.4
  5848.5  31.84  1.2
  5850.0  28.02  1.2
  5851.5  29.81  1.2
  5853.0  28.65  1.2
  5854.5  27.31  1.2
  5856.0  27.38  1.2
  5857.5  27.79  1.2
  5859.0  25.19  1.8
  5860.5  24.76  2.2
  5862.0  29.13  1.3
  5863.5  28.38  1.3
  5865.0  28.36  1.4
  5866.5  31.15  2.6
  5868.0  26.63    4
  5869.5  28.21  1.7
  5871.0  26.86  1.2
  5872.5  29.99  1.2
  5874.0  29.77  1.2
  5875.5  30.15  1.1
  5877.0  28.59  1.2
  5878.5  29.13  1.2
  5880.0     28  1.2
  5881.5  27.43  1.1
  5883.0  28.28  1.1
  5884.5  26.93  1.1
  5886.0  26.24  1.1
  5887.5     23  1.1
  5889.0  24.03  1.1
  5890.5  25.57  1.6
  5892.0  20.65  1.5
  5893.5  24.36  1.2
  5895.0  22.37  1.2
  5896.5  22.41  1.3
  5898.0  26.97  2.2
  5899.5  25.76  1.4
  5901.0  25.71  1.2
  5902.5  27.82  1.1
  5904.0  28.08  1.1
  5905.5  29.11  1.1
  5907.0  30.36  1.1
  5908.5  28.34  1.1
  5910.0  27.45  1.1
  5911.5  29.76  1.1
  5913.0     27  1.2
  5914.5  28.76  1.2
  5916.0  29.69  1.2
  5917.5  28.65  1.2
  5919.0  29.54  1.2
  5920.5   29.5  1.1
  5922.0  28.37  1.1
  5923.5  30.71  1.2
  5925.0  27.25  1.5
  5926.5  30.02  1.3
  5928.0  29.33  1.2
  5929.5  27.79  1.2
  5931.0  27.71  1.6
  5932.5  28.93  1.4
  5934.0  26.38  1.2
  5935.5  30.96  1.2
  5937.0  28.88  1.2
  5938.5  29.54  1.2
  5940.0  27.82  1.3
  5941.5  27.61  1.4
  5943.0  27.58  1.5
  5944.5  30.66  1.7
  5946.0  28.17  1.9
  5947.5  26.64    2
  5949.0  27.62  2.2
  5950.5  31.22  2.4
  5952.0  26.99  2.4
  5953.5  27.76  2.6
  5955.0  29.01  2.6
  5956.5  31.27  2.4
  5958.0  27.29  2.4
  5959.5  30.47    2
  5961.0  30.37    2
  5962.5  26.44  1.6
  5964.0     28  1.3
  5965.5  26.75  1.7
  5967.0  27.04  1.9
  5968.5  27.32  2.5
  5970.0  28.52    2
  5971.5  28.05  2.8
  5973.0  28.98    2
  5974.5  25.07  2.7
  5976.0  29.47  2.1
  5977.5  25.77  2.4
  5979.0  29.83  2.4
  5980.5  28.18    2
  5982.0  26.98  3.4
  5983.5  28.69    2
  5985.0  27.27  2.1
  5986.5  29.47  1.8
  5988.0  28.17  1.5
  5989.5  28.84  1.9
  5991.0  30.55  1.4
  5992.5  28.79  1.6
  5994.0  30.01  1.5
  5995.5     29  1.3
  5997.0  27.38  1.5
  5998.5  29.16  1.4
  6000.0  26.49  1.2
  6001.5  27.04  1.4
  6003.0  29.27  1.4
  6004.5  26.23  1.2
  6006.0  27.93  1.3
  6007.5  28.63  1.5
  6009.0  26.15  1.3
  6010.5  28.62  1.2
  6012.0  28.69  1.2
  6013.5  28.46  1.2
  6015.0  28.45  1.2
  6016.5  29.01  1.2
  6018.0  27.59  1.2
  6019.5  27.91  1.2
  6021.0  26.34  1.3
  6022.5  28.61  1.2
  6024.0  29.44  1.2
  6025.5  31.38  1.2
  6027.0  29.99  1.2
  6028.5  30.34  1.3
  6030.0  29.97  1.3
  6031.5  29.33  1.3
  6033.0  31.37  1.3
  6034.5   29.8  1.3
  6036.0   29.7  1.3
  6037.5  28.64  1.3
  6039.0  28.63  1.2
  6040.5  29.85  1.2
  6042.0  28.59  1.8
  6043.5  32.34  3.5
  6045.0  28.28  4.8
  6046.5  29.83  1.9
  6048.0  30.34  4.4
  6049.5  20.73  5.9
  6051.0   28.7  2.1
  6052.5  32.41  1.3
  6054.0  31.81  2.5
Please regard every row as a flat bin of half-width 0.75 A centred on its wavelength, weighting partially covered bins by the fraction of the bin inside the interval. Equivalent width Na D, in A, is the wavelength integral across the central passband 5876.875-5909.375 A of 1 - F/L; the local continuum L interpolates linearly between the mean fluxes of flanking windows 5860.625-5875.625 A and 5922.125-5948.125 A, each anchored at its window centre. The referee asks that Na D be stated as 2.7 A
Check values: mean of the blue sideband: 28.6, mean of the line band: 26.3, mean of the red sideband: 28.6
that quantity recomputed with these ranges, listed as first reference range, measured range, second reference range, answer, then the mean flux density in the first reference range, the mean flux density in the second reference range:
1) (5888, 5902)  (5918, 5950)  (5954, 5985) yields -2.9 A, 24.2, 28.1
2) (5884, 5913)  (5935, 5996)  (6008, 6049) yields -1.8 A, 26.1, 29.1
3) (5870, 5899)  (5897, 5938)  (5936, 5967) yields -1.5 A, 26.4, 28.5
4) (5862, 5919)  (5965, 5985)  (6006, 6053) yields 0.4 A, 27.3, 28.9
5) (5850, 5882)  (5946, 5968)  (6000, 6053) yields 0.2 A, 28.2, 28.8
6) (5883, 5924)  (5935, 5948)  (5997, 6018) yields -0.6 A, 26.9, 28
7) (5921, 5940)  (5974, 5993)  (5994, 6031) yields 0.2 A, 28.8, 28.5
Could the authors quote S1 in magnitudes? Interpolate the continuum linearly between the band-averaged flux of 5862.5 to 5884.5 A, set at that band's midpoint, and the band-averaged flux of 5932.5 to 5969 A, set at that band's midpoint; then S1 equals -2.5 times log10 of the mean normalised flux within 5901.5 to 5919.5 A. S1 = -0.01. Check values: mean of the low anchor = 28.6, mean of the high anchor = 28.4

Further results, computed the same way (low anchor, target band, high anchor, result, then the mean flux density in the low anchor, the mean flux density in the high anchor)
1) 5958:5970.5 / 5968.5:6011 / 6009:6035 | 0.013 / 28.1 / 29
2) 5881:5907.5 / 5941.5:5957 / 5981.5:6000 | -0.046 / 25.8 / 28.6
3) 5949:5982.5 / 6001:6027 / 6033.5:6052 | 0.013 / 28.2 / 28.9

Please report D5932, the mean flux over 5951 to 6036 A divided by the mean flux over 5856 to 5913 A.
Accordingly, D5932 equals 1.05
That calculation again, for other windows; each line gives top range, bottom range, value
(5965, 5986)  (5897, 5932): 0.98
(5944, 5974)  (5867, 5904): 1.07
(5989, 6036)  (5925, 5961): 1.00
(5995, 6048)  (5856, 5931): 1.05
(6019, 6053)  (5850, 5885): 1.04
